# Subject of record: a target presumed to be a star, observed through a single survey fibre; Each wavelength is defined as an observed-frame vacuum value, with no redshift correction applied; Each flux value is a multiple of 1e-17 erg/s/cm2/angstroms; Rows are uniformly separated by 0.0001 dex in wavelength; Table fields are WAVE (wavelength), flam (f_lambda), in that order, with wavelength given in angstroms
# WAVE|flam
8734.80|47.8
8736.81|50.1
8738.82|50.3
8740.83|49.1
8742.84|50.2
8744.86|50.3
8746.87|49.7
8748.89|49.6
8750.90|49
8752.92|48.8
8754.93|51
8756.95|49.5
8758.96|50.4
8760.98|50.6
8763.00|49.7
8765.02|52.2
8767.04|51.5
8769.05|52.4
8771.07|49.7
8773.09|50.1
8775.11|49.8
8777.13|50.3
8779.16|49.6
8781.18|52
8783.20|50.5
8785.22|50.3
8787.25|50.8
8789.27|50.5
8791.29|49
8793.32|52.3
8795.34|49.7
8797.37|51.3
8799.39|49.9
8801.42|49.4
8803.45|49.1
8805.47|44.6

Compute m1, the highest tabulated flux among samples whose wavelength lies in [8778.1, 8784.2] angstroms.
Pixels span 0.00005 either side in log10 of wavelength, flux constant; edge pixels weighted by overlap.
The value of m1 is 52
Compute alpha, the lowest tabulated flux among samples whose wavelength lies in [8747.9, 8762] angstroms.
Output 48.8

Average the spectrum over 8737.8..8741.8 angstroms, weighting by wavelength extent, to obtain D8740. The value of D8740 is 49.8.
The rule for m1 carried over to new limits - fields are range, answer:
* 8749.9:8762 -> 51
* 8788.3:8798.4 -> 52.3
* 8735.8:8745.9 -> 50.3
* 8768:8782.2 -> 52.4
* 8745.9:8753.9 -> 49.7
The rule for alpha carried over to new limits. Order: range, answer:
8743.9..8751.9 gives 49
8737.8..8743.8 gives 49.1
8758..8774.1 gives 49.7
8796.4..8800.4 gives 49.9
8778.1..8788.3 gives 49.6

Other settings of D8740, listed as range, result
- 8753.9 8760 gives 50.3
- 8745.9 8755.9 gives 49.6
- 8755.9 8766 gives 50.5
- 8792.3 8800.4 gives 50.8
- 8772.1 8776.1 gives 50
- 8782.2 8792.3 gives 50.2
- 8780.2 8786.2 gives 51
